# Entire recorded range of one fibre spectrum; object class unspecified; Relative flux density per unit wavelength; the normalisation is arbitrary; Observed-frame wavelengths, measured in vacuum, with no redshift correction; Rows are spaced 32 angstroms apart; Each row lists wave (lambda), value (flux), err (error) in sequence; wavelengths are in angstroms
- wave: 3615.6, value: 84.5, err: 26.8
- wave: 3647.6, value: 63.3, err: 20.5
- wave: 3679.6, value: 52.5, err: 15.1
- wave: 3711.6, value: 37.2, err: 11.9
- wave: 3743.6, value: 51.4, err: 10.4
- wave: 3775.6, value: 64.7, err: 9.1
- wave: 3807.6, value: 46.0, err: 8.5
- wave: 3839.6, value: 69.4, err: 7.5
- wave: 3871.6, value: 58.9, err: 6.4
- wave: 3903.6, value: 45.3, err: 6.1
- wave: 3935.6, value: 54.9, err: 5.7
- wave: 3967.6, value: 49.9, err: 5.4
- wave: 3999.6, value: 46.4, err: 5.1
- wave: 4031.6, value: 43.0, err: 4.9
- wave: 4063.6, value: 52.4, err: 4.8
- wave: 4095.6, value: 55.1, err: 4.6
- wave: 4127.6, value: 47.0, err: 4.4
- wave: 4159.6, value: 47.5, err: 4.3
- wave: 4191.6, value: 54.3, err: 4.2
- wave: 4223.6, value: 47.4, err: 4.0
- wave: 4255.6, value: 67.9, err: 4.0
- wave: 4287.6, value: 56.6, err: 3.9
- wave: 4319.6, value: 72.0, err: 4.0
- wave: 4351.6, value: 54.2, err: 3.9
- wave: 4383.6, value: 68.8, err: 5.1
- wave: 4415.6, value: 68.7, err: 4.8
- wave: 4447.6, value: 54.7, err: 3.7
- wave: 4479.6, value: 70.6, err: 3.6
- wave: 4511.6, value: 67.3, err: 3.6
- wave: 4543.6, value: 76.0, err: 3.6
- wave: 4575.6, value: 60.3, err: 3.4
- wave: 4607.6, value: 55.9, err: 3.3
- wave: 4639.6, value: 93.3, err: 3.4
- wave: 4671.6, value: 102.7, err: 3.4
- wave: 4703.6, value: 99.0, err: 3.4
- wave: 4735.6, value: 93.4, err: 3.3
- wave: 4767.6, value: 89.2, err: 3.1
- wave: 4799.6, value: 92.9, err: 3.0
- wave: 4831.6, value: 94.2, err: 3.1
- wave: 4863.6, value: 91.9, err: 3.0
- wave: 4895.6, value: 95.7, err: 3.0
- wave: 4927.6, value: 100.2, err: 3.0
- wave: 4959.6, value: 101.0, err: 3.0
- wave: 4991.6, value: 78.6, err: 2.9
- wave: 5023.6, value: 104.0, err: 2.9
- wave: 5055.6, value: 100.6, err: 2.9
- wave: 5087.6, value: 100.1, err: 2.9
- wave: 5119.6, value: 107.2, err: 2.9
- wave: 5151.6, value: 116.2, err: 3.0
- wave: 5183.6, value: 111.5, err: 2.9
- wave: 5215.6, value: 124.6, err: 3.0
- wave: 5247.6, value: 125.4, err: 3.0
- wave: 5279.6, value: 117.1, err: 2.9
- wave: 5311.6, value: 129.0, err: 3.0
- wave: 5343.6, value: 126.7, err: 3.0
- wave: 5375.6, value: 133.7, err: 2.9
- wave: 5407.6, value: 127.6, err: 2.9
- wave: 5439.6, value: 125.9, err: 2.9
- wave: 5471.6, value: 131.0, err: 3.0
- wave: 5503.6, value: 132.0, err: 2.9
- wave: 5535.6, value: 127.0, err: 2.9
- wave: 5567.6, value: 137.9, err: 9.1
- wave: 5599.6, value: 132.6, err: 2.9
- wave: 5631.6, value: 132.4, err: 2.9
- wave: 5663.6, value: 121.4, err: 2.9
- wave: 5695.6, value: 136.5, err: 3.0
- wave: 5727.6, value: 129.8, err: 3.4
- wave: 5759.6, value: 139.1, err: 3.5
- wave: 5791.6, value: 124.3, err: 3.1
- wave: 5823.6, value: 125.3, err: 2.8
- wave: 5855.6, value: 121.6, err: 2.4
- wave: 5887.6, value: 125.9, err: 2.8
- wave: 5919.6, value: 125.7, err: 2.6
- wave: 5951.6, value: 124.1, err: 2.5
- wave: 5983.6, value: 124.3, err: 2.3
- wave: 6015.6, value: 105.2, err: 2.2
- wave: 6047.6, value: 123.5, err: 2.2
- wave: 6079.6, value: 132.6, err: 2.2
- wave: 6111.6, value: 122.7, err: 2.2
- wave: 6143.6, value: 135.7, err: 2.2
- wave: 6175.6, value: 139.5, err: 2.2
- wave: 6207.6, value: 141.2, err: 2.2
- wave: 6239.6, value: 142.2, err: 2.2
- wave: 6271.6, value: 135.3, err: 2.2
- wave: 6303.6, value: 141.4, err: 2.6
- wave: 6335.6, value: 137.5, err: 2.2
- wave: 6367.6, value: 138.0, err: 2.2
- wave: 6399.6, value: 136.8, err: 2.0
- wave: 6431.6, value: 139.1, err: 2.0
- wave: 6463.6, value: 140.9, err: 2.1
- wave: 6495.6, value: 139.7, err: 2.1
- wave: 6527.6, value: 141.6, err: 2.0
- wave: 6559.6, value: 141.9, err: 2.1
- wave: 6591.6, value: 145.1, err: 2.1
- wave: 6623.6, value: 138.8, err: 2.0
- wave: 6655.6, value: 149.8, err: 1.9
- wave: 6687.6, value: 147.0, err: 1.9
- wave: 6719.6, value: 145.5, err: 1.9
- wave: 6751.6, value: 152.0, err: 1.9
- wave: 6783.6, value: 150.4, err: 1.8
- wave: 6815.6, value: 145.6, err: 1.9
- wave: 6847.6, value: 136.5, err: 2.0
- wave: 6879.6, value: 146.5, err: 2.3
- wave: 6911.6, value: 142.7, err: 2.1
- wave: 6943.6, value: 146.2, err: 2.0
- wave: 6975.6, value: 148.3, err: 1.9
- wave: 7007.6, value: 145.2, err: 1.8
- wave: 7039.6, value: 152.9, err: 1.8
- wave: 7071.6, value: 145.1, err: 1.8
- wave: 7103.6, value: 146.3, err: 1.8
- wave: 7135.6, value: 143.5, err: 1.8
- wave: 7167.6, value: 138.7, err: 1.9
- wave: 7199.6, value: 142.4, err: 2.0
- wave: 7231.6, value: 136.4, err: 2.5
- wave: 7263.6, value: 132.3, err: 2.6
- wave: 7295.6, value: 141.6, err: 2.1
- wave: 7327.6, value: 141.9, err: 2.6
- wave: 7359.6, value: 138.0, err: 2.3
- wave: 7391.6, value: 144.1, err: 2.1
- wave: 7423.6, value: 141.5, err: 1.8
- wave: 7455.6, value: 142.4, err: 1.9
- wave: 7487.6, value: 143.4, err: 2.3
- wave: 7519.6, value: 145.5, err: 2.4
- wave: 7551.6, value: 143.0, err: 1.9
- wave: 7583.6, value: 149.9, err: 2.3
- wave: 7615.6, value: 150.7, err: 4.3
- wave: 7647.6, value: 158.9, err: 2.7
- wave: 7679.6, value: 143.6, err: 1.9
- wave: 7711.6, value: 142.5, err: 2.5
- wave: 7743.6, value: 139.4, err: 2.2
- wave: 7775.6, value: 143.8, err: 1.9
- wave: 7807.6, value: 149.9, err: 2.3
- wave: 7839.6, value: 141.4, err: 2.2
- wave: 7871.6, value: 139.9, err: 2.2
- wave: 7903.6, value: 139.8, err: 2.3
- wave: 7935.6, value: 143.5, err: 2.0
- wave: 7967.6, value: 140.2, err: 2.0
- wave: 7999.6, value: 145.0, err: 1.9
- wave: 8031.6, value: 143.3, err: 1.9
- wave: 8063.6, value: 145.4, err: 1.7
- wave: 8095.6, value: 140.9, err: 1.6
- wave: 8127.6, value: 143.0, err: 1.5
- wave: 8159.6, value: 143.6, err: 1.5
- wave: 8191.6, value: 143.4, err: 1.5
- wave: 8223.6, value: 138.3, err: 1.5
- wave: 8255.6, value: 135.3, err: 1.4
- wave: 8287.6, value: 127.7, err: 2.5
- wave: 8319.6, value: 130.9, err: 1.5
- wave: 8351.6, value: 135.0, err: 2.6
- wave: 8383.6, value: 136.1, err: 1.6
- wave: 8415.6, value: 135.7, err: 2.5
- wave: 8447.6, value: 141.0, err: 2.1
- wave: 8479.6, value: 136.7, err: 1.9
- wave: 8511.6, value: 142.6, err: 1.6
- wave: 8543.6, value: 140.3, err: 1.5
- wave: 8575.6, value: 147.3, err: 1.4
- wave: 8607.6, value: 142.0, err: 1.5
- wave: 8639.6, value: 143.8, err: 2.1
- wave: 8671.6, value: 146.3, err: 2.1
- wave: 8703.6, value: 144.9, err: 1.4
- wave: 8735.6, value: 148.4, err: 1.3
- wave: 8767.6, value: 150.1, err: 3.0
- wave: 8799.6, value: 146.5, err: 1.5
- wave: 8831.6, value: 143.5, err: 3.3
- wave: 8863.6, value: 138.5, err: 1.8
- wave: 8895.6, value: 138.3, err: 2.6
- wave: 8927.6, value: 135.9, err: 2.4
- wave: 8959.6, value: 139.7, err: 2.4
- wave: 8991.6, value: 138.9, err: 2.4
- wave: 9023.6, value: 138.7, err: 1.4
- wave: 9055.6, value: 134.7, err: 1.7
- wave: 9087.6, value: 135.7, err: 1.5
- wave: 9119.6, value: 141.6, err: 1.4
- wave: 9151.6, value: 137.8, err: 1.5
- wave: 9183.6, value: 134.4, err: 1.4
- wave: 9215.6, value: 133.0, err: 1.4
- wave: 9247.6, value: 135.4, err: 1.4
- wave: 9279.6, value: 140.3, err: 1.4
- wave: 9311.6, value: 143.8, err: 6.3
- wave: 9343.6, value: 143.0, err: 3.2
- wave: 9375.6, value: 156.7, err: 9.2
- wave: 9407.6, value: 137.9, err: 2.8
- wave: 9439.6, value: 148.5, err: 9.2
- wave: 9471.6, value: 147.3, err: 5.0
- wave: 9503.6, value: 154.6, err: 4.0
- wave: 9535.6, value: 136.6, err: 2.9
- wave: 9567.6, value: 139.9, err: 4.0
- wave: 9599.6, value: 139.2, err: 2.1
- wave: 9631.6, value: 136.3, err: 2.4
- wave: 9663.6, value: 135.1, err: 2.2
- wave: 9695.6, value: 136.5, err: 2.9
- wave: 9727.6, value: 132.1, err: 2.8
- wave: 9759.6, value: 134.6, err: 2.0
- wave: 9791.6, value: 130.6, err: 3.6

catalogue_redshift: 0.16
